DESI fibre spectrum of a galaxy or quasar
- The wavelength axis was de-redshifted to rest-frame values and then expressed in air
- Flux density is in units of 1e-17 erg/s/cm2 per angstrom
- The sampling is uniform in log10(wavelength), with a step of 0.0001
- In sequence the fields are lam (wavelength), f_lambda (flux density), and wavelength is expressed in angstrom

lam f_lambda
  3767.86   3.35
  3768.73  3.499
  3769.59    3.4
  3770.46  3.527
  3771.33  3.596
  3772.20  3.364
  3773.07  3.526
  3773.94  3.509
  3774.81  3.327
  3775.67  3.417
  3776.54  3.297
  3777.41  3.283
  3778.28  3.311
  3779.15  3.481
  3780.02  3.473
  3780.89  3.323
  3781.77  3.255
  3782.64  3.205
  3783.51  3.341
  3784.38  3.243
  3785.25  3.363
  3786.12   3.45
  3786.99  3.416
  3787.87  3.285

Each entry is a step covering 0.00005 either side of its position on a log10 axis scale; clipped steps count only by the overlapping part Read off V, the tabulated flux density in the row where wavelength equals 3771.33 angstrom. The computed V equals 3.596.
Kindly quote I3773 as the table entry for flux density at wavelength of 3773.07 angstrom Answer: 3.526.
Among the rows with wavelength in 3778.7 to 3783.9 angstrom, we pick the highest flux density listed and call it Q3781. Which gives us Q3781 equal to 3.481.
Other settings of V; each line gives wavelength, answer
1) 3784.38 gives 3.243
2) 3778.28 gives 3.311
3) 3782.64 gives 3.205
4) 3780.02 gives 3.473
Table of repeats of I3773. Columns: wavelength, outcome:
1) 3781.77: 3.255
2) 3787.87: 3.285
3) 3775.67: 3.417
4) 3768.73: 3.499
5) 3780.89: 3.323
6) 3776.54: 3.297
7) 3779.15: 3.481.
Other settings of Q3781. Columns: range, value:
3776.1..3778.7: 3.311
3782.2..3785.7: 3.363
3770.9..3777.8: 3.596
